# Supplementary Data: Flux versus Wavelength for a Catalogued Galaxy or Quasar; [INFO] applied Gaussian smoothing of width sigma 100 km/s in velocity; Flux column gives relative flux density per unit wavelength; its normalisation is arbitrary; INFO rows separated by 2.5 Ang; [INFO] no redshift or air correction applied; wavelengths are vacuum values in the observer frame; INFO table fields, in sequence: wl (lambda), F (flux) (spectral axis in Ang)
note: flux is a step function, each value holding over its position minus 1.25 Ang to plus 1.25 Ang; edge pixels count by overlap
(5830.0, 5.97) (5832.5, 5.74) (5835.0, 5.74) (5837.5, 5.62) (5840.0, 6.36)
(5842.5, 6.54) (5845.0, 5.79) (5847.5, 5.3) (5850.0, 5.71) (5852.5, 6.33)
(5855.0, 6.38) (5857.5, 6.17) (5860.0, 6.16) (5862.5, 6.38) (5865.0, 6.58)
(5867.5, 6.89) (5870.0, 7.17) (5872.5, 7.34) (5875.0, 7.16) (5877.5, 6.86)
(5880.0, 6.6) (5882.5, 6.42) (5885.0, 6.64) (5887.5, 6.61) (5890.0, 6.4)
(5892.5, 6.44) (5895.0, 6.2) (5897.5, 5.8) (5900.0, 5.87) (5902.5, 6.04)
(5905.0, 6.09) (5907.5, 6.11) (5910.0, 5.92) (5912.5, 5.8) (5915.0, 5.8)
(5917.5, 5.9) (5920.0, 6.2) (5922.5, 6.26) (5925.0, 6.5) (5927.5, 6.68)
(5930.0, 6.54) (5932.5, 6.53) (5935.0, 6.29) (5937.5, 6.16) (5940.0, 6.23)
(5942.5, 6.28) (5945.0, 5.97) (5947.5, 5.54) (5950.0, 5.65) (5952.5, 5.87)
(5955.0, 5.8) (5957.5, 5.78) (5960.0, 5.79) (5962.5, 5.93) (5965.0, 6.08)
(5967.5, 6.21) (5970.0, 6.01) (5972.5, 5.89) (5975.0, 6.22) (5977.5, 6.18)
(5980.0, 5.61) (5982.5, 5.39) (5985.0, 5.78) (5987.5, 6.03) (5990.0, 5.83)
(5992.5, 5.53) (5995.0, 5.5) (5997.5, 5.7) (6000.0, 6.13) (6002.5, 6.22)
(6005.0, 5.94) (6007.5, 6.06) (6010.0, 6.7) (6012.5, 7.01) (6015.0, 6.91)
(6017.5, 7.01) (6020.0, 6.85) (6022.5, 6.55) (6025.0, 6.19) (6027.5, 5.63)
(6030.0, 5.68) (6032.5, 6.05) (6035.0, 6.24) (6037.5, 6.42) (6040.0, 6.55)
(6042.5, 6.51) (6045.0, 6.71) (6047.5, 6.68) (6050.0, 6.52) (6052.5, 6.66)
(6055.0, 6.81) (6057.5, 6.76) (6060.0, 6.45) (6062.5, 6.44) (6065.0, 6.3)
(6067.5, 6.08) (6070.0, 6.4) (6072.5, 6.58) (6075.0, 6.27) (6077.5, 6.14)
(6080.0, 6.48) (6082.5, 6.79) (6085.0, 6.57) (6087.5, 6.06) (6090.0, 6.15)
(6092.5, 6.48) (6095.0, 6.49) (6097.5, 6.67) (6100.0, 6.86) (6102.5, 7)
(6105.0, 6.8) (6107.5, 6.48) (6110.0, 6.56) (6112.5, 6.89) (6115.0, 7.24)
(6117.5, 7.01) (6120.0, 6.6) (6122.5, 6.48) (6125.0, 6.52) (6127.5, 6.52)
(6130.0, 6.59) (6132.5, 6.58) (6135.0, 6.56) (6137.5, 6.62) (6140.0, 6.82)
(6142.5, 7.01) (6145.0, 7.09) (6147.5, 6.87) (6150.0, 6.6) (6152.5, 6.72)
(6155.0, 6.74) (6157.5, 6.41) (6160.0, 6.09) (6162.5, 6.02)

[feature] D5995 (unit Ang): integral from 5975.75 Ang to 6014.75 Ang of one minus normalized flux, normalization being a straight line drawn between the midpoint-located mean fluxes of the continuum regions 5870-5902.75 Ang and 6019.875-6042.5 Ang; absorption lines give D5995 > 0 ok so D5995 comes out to 1.85 Ang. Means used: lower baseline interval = 6.53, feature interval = 6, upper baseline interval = 6.22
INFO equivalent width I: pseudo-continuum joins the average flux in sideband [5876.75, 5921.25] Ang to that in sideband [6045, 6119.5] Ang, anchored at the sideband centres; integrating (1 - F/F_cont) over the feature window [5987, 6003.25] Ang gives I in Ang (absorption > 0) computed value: 1.44 Ang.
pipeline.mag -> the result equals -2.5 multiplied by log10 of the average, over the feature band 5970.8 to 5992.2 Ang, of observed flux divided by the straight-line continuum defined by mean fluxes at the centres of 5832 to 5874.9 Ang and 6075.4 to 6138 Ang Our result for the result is 0.104 mag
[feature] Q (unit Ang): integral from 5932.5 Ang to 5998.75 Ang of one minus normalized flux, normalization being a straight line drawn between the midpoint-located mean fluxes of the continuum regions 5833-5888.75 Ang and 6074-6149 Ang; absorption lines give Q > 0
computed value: 5.99 Ang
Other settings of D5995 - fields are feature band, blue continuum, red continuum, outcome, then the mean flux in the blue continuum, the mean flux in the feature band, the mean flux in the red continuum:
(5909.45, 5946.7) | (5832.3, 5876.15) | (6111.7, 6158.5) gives 1.27 Ang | 6.31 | 6.2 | 6.73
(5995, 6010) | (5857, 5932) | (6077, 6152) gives 1.14 Ang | 6.39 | 6.03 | 6.66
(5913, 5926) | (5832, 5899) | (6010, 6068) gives 0.59 Ang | 6.35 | 6.11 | 6.49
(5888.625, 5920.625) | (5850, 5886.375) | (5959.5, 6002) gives 1.68 Ang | 6.62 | 6.04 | 5.88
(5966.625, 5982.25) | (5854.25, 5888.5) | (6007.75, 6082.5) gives 1.38 Ang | 6.67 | 5.98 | 6.47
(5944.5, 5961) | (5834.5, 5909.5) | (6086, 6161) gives 1.71 Ang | 6.33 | 5.76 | 6.65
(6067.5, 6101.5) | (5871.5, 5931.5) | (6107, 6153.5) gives 1.04 Ang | 6.34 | 6.45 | 6.73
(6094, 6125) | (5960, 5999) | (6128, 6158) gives -0.97 Ang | 5.86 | 6.75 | 6.72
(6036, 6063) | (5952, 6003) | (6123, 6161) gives -1.64 Ang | 5.88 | 6.59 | 6.65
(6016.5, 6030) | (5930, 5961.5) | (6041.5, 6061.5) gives 0.22 Ang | 6.01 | 6.36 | 6.64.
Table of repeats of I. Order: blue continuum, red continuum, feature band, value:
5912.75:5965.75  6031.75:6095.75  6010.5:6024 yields -1.14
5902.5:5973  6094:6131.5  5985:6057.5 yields 0.81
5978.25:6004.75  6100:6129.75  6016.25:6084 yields -2.18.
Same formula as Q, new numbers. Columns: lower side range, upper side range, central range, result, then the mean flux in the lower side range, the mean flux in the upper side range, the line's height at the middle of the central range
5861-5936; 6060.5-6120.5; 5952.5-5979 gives 1.95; 6.4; 6.55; 6.45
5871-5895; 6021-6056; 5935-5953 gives 1.60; 6.7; 6.37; 6.57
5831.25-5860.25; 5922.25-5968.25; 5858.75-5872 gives -1.48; 5.98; 6.11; 6.01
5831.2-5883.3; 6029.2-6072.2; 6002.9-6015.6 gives -0.13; 6.34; 6.44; 6.42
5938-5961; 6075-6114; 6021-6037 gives 0.43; 5.89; 6.56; 6.25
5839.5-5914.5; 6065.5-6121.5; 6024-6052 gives 0.89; 6.33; 6.57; 6.51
